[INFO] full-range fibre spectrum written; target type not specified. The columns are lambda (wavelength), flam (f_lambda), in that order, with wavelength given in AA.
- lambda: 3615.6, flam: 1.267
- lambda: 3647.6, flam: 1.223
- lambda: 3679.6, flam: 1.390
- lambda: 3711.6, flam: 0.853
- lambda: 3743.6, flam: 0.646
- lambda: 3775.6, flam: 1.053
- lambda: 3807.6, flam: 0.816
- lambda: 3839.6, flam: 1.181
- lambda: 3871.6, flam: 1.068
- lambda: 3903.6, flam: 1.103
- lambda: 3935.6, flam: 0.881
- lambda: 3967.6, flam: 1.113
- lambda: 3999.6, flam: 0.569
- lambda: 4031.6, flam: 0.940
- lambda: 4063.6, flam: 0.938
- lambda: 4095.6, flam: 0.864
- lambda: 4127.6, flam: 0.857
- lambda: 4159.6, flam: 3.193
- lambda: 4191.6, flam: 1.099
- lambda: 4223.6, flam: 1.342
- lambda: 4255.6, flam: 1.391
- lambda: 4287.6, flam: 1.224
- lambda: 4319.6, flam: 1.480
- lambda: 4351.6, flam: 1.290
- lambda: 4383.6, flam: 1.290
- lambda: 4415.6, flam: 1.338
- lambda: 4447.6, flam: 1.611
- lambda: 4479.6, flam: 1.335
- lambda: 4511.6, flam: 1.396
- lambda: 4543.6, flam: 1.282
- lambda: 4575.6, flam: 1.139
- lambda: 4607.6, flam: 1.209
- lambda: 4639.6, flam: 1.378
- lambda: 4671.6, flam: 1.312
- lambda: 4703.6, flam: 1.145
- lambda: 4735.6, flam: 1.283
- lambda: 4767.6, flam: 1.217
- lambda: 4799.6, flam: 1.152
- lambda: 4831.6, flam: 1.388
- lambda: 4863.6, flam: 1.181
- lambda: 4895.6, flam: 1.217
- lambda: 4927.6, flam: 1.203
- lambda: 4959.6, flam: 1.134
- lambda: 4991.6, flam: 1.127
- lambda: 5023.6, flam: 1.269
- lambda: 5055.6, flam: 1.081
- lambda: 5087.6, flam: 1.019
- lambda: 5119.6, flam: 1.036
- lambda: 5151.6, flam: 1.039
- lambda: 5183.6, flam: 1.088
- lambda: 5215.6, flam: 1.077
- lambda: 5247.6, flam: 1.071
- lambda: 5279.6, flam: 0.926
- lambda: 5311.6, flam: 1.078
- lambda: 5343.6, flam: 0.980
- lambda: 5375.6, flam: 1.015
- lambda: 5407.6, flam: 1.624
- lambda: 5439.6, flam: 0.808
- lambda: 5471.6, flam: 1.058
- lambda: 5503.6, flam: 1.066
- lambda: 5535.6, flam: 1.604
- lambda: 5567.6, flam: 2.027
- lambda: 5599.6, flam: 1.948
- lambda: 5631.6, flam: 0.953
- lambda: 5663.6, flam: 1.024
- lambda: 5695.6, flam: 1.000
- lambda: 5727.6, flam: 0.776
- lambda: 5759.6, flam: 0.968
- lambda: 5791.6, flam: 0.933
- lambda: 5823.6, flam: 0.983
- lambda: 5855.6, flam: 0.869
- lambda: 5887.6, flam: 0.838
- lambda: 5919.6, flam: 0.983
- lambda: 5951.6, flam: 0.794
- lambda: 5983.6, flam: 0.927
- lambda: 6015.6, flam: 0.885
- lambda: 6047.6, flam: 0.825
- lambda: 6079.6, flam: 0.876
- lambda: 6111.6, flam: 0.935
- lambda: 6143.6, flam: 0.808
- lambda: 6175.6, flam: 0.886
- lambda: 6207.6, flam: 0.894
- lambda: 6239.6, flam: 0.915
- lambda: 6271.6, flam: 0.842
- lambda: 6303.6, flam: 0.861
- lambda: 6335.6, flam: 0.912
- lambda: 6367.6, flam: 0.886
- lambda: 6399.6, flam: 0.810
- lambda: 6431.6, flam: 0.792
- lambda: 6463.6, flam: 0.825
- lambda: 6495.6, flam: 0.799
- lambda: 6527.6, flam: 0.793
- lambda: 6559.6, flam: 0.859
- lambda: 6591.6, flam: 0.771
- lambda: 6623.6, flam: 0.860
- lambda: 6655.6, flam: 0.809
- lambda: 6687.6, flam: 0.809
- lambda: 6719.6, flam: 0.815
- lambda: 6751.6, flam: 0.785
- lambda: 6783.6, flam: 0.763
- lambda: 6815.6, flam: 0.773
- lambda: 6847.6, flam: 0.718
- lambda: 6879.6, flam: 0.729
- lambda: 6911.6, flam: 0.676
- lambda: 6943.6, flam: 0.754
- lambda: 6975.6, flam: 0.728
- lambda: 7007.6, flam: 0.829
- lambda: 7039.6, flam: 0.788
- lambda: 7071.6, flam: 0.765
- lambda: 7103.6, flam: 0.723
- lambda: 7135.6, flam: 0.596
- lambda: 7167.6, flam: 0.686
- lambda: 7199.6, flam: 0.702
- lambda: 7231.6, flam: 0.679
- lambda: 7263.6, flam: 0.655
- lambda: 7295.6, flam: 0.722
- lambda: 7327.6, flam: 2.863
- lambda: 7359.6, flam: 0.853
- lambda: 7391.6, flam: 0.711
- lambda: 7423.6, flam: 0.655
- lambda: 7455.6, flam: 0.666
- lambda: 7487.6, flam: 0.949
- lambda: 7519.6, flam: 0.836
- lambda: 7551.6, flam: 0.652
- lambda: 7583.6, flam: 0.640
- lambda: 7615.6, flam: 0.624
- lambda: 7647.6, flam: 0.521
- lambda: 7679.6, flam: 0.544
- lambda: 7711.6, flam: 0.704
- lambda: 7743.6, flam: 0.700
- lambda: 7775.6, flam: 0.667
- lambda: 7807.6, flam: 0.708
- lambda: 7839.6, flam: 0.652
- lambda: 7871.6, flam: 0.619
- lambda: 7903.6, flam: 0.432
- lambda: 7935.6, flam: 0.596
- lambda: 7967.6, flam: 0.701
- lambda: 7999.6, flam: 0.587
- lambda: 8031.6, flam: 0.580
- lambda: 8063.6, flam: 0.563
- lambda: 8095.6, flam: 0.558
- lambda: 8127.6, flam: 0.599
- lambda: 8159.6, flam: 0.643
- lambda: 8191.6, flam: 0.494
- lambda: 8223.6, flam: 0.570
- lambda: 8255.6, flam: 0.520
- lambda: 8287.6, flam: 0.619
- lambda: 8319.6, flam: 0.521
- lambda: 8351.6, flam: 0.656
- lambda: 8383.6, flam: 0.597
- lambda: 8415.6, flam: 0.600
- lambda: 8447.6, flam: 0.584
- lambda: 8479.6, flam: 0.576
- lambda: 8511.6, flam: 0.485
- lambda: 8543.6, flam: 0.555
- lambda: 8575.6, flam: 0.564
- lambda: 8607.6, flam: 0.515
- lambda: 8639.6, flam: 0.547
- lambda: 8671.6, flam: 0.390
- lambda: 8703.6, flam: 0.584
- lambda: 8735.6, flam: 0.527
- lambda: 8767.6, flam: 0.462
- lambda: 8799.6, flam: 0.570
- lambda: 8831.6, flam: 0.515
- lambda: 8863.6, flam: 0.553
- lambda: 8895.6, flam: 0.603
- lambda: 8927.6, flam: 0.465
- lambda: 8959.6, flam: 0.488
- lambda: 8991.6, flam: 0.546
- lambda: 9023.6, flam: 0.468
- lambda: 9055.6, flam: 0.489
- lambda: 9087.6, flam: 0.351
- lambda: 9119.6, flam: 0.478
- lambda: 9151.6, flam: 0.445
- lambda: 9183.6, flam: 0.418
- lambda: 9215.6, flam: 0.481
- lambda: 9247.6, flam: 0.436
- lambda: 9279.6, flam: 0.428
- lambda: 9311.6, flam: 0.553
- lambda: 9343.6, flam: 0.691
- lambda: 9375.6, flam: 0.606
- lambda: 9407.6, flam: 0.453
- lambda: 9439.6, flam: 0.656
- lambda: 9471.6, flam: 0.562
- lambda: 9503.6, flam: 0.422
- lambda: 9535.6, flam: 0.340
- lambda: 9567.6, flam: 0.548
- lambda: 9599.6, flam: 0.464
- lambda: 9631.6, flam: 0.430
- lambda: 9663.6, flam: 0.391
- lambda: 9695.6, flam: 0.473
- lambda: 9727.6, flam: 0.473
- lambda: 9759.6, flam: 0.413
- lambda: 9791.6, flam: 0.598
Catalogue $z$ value 0.115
